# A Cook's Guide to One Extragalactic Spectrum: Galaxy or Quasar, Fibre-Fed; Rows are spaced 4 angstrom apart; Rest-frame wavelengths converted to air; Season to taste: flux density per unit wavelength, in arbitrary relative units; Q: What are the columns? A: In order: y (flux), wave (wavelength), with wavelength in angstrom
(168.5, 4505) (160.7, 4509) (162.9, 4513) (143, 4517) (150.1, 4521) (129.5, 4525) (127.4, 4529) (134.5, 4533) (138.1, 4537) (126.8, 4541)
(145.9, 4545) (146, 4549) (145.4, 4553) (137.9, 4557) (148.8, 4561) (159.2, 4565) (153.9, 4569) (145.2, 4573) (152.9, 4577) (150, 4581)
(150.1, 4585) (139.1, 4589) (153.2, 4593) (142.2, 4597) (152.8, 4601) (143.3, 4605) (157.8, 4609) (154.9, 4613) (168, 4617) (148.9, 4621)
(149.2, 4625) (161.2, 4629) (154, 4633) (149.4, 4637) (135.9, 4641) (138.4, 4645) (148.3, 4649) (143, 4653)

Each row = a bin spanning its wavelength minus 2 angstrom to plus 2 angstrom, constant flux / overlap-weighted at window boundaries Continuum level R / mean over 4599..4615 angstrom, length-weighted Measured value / 152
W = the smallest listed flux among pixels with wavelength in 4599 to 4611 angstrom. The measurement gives 143.3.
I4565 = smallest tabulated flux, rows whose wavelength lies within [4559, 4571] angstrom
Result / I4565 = 148.8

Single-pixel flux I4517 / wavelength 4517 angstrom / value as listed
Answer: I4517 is 143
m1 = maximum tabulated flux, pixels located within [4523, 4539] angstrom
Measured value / 138.1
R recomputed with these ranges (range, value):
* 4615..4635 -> 156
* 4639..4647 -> 137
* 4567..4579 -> 151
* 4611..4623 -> 157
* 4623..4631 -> 155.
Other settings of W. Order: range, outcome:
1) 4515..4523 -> 143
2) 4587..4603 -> 139.1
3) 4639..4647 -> 135.9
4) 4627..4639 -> 149.4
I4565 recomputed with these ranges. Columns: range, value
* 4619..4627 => 148.9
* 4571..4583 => 145.2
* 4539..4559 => 126.8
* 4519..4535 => 127.4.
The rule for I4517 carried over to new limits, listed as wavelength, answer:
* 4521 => 150.1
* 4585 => 150.1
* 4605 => 143.3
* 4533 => 134.5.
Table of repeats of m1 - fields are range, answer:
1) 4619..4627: 149.2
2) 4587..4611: 157.8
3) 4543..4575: 159.2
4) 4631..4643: 154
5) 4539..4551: 146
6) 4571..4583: 152.9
